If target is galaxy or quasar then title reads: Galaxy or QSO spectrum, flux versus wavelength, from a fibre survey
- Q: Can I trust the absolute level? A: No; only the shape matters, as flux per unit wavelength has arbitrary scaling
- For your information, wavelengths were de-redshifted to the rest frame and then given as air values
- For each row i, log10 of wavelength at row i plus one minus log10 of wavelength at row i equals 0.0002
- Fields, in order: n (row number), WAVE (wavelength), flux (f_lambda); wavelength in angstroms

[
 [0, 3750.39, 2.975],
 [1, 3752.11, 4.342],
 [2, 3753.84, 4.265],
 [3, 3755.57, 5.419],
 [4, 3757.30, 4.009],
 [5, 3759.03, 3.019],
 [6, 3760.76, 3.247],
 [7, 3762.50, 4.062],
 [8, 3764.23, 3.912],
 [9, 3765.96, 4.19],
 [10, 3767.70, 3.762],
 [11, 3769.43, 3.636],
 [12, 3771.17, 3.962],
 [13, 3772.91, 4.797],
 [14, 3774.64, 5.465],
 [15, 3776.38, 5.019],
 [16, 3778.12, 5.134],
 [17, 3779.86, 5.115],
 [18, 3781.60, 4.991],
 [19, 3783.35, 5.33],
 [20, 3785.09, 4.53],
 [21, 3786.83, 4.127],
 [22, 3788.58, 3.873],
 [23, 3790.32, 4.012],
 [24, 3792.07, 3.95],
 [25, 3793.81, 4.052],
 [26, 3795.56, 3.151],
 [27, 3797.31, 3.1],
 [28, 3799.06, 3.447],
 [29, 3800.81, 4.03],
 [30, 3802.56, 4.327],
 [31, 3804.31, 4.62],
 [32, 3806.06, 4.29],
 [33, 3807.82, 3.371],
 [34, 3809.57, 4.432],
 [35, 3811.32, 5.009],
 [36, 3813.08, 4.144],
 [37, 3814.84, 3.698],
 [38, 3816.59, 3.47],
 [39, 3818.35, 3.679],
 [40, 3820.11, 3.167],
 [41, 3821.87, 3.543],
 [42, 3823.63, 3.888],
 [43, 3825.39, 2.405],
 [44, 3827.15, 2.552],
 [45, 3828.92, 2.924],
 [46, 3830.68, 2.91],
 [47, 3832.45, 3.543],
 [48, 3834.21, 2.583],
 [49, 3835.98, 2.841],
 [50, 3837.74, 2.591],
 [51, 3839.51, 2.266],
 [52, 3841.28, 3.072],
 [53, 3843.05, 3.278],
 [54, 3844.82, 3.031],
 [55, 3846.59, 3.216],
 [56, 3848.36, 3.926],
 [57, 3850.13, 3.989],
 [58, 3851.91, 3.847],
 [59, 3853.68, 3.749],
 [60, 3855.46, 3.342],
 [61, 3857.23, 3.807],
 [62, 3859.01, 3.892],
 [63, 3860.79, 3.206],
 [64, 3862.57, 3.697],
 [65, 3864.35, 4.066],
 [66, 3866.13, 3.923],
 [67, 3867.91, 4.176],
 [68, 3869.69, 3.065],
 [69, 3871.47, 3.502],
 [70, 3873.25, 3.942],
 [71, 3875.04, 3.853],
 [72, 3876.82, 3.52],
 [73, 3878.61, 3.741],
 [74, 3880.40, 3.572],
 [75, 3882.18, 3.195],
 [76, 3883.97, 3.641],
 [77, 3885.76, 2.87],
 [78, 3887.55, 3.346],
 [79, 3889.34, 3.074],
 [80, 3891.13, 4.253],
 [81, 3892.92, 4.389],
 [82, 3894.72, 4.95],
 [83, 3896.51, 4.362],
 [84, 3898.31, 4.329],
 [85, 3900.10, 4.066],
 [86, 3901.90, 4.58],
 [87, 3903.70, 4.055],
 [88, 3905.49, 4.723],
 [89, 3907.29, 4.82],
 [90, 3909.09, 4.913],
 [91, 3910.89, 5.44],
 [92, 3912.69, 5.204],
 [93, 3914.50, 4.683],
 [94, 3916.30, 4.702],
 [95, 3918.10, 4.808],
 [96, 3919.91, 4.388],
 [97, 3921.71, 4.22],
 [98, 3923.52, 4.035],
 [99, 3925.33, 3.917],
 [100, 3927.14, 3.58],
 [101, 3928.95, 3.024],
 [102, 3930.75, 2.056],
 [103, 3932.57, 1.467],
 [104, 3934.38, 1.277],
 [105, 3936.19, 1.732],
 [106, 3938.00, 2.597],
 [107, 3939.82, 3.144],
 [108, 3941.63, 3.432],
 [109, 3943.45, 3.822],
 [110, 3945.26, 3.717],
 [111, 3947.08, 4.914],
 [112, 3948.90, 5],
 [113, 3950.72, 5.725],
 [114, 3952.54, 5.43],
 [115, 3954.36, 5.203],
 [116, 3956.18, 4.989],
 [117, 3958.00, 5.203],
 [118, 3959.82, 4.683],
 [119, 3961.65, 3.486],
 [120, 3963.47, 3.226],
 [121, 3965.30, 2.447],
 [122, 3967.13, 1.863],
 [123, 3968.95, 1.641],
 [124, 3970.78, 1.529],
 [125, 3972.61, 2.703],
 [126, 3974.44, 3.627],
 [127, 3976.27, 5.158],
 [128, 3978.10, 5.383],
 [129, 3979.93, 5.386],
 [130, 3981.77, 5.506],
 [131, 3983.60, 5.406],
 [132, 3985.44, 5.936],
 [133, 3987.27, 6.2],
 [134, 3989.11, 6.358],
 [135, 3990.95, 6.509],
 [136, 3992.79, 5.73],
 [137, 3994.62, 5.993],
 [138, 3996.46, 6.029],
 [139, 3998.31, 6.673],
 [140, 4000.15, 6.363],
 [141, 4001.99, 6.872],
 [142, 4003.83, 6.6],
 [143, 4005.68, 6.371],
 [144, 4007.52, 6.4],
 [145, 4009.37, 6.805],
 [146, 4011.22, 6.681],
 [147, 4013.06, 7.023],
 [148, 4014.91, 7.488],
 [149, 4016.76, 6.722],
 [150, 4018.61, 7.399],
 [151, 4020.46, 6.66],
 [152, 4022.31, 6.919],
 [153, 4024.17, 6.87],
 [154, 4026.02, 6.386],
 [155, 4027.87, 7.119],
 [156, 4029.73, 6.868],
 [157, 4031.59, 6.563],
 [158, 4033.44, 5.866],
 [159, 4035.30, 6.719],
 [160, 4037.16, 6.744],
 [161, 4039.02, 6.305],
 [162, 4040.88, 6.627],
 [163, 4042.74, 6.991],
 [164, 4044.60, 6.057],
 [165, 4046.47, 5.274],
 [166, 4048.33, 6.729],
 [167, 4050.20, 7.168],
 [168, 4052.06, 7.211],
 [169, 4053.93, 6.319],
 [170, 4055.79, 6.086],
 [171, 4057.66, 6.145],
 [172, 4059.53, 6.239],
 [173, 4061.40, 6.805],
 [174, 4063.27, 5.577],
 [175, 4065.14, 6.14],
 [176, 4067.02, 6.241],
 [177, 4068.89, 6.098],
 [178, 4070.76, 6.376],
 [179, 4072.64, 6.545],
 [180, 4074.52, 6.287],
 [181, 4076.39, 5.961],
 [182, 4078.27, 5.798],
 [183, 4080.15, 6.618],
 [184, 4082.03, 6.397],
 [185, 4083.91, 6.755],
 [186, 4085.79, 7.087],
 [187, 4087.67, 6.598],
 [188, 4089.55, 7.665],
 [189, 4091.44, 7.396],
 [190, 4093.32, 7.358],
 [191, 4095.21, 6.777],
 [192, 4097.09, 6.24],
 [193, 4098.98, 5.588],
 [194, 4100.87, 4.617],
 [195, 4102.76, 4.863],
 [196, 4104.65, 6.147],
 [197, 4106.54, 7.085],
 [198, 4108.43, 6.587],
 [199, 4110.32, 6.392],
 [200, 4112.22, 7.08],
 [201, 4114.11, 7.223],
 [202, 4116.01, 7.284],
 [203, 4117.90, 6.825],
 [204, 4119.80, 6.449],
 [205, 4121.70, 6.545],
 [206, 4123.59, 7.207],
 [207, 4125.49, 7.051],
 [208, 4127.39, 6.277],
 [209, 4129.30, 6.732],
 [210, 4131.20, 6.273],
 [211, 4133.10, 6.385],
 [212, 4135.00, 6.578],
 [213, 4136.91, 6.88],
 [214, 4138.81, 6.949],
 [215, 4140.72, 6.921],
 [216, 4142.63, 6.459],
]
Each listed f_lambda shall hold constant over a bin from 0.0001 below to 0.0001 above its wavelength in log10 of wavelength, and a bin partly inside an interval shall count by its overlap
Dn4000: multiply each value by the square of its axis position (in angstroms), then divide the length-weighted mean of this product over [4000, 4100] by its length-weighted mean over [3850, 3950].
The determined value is 1.9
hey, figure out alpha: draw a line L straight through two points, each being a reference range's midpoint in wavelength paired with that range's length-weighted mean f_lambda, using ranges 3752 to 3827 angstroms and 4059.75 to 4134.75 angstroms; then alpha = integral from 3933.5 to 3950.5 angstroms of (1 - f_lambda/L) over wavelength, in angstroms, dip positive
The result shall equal 6.1 angstroms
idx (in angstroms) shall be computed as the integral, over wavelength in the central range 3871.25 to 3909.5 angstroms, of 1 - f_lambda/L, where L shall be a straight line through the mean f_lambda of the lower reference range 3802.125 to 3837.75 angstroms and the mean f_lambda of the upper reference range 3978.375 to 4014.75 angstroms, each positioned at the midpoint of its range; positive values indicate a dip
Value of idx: 5.4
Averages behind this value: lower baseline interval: 3.53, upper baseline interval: 6.27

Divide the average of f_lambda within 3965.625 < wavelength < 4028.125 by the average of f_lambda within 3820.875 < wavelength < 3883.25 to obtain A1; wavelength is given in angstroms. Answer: 1.7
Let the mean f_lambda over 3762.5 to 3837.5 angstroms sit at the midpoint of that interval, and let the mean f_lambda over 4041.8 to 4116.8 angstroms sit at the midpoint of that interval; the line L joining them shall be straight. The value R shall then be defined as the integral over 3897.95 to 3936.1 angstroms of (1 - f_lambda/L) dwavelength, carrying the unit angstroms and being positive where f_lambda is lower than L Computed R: 7.7 angstroms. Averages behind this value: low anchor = 3.92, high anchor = 6.44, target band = 3.96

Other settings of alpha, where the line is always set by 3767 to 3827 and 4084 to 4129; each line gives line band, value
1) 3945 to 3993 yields 8.3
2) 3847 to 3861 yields 2.5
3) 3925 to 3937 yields 6.5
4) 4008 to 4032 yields -3.9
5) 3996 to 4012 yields -2.1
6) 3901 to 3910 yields 0.6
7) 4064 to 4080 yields 0.4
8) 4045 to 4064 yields -0.5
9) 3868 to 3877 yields 2.0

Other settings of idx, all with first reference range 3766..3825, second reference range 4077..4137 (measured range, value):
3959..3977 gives 8.1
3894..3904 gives 1.1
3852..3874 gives 4.6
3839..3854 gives 3.8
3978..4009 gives -2.4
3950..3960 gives 0.3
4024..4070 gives -2.5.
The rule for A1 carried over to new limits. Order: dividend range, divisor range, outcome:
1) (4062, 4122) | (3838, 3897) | 1.79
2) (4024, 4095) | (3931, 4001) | 1.50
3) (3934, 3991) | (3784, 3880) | 1.15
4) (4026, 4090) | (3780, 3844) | 1.77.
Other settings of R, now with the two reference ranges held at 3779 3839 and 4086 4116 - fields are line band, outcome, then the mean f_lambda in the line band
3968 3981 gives 4.1 angstroms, 3.65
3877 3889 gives 2.9 angstroms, 3.39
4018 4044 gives -3.7 angstroms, 6.7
